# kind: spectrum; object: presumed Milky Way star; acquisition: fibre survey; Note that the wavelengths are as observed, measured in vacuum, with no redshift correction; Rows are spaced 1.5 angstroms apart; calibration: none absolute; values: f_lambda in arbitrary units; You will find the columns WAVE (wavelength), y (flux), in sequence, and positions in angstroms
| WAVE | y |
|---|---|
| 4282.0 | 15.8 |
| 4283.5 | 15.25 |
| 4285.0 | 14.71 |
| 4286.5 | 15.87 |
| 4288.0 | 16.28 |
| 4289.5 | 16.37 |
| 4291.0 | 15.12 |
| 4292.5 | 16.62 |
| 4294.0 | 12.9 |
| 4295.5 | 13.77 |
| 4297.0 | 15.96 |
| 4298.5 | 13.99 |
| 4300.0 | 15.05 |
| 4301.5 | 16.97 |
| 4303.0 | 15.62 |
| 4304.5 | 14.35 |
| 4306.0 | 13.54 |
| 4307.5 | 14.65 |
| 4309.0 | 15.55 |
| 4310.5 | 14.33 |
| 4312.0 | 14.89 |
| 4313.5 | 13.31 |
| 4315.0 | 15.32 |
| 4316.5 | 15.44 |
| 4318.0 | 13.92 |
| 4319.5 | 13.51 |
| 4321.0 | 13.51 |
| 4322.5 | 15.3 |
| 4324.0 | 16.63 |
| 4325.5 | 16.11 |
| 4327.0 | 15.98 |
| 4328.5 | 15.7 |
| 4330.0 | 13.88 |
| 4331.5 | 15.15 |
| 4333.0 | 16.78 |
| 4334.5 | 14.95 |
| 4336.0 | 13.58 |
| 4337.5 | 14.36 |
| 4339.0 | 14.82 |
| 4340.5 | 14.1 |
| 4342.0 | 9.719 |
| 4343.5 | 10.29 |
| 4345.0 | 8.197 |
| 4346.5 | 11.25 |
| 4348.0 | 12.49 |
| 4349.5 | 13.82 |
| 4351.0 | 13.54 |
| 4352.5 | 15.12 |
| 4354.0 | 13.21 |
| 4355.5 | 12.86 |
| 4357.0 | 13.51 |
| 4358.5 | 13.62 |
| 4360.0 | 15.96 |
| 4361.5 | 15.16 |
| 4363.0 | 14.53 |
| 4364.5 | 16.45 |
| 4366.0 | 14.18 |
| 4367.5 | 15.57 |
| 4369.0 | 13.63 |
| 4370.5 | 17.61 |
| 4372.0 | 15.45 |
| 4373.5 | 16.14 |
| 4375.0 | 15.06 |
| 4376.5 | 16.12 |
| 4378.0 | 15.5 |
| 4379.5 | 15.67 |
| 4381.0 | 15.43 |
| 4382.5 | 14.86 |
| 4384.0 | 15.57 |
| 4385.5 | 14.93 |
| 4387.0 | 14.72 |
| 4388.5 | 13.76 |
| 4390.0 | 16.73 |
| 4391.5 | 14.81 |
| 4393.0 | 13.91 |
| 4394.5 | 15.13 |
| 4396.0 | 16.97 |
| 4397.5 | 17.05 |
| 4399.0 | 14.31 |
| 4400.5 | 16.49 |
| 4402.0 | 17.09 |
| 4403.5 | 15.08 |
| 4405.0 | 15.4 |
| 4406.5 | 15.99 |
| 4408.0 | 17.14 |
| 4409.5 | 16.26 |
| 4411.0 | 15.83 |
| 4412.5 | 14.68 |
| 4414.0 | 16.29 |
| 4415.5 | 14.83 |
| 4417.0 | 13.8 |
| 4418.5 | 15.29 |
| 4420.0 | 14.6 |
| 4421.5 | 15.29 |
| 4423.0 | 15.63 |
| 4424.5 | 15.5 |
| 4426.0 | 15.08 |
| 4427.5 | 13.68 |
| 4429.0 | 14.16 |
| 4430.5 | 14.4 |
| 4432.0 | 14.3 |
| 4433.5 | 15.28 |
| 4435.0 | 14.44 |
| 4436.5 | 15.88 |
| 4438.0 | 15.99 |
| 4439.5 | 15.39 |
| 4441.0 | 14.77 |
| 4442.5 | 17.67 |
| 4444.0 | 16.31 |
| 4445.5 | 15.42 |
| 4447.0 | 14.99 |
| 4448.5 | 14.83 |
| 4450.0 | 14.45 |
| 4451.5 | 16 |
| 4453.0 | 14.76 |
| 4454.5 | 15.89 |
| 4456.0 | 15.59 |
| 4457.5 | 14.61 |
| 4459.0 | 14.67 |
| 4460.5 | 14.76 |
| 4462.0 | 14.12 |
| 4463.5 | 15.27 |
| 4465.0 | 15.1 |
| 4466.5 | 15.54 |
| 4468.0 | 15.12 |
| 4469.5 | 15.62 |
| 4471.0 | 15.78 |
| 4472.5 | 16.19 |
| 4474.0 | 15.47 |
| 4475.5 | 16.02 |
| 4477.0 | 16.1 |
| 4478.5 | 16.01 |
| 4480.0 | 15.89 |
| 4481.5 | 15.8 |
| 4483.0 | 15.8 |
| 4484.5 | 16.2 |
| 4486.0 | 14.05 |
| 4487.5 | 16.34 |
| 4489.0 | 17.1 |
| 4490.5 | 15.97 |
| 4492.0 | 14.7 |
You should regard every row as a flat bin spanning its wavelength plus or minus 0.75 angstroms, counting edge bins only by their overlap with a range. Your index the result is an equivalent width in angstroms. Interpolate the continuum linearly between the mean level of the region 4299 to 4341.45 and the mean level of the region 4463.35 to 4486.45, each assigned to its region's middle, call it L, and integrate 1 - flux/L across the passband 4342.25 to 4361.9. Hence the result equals 2.8 angstroms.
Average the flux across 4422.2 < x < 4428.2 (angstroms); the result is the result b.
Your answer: 15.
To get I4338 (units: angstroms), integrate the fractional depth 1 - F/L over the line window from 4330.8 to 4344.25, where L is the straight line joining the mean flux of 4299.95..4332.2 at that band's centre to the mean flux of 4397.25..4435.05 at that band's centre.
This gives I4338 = 1.1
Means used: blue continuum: 14.9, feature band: 13.7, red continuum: 15.3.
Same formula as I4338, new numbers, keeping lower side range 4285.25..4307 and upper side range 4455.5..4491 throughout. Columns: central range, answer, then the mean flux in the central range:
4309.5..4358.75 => 4.2 angstroms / 13.9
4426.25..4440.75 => 0.6 angstroms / 14.8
